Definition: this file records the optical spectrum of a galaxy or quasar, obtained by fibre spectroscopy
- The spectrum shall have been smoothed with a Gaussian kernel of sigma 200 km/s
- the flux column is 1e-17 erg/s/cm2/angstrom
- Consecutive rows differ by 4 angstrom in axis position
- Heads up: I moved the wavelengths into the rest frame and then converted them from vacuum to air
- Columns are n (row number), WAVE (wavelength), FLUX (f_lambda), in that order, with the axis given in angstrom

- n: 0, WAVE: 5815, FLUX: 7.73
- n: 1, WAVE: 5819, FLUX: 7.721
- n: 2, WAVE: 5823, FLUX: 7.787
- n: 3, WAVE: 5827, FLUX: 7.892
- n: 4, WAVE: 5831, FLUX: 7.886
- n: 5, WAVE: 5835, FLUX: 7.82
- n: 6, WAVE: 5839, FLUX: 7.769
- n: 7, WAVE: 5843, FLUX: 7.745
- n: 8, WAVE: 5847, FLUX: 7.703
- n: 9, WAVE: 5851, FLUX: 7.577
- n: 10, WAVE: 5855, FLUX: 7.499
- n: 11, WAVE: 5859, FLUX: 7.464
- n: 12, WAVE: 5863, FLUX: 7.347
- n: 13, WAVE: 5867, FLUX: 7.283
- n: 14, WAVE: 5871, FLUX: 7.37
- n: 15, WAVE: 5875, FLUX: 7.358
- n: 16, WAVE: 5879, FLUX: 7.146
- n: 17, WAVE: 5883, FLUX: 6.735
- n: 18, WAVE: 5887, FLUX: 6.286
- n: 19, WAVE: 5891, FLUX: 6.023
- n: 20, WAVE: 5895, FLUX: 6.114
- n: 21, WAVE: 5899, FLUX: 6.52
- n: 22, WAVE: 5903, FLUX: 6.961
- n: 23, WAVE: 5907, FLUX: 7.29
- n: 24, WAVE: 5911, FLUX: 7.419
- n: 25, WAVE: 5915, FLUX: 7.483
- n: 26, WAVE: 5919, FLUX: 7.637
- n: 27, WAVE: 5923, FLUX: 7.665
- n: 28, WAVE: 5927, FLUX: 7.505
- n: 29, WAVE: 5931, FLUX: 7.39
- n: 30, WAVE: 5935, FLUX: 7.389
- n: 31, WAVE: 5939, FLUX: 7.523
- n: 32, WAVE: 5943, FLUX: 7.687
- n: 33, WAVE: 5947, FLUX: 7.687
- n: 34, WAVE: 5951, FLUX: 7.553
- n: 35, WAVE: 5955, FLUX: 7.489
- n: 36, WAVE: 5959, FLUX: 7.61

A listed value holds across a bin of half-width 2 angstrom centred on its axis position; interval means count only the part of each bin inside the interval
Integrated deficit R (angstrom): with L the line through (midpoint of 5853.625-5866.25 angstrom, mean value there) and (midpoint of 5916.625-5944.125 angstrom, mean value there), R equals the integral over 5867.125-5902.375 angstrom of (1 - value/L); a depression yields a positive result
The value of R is 3.4 angstrom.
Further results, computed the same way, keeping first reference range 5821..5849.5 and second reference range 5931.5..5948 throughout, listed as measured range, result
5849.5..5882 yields 1.5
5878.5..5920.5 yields 4.3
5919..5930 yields 0.0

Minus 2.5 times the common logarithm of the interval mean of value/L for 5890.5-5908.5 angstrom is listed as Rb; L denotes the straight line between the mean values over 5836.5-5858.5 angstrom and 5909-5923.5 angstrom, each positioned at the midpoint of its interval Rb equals 0.15 mag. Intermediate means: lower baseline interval 7.65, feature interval 6.61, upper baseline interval 7.54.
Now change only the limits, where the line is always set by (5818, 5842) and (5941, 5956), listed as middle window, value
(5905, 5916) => 0.04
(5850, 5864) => 0.04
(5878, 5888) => 0.15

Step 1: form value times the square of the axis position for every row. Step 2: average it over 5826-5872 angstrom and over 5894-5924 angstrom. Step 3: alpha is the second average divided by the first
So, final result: 0.96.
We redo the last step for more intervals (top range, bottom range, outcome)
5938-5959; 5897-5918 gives 1.08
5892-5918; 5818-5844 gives 0.91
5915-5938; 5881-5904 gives 1.18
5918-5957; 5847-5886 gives 1.06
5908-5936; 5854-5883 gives 1.04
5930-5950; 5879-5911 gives 1.15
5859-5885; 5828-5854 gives 0.94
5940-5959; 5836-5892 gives 1.08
